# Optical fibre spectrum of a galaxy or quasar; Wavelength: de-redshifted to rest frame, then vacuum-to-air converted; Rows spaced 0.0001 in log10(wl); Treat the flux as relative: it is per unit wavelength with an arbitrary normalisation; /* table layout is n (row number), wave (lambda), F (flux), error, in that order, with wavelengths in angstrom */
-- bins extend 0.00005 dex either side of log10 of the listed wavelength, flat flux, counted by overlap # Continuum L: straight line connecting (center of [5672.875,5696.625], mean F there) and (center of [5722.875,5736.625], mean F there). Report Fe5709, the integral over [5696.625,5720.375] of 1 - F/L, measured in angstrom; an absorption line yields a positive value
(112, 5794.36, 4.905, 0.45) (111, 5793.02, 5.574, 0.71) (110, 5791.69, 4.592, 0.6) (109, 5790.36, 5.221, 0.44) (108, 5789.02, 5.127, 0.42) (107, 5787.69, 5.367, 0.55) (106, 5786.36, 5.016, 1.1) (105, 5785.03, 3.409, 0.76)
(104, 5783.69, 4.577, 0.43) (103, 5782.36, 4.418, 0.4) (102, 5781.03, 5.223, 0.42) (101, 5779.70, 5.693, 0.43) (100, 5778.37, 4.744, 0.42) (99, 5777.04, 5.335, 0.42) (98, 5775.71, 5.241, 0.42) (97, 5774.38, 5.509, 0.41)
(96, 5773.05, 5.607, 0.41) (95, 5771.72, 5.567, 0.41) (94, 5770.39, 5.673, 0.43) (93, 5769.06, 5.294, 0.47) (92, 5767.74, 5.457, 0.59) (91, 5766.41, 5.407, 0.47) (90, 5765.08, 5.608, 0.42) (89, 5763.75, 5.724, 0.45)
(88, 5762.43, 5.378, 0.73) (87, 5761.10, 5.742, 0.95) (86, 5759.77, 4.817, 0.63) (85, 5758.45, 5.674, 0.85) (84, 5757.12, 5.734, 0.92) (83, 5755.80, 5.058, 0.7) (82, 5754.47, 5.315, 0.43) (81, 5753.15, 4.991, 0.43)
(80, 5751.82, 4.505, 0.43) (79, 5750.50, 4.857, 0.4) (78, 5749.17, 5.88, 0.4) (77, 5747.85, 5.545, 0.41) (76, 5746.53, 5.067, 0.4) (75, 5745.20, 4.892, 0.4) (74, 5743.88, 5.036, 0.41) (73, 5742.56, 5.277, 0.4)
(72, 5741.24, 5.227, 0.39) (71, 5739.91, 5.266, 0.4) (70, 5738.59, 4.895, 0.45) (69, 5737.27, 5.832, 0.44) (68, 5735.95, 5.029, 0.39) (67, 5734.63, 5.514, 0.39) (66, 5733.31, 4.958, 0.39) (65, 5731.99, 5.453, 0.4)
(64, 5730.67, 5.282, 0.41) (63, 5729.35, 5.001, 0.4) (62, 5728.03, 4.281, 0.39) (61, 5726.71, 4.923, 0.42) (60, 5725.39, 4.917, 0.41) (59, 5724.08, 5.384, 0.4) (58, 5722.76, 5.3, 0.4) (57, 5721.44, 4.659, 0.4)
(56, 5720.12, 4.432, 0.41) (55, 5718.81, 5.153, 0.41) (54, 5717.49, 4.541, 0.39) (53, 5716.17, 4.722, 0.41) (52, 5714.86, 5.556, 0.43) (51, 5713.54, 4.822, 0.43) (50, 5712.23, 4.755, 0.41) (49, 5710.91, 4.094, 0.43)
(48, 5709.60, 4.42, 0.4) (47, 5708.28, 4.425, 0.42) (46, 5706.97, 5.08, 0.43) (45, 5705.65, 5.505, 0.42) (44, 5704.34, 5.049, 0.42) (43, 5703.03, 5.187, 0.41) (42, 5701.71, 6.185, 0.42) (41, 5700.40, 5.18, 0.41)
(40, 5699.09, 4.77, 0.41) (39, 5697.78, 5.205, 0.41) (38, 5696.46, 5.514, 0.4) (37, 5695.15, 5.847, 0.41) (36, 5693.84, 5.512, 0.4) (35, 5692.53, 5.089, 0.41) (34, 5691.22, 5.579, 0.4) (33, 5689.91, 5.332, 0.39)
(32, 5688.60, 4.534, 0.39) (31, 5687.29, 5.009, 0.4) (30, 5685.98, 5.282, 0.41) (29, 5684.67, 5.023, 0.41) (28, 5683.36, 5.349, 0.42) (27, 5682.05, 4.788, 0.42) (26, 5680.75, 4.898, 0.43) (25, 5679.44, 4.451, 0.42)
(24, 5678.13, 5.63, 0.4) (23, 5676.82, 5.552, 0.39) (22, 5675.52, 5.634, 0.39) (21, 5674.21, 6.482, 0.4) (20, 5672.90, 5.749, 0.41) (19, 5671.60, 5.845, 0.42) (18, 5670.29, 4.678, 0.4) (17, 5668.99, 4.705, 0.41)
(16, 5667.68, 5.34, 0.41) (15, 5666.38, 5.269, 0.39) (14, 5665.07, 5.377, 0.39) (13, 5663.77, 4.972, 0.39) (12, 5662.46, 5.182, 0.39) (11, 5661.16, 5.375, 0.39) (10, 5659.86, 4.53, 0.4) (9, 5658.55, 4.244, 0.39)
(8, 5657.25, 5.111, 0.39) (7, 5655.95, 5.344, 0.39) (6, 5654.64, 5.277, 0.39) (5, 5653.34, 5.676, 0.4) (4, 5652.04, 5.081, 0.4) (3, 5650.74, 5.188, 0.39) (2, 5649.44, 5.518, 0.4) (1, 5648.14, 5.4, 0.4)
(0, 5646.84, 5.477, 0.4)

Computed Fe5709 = 1.0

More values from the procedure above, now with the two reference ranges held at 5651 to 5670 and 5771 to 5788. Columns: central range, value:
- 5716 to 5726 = 0.35 angstrom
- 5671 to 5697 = -1.35 angstrom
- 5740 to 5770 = -1.41 angstrom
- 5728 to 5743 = -0.40 angstrom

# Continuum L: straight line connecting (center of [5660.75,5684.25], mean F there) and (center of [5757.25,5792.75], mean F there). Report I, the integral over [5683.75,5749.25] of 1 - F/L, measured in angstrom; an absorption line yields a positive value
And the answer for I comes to 1.96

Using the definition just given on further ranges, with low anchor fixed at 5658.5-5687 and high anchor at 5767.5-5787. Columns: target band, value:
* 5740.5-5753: 0.0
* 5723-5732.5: 0.2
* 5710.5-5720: 0.7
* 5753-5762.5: -0.4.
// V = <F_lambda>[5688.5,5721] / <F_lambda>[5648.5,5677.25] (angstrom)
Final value 0.96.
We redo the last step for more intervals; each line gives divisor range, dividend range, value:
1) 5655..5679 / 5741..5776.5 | 1.01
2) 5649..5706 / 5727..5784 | 1.00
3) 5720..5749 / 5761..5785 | 1.03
